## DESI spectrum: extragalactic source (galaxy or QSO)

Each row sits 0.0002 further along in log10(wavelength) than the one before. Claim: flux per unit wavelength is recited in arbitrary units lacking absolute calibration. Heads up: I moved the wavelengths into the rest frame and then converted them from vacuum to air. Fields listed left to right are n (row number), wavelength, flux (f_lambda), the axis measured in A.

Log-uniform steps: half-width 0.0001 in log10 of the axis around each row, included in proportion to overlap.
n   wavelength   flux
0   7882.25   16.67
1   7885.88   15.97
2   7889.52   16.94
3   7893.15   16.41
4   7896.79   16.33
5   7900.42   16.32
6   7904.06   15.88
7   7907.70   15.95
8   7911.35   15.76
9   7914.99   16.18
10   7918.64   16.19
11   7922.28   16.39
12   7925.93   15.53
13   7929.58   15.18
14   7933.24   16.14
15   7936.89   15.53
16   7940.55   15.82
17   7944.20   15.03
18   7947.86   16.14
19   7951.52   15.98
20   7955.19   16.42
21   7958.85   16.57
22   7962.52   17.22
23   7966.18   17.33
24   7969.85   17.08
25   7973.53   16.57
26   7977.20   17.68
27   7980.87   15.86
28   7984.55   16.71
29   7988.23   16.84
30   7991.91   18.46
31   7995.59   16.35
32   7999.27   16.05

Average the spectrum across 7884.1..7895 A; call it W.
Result 16.4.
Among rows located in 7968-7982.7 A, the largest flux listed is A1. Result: 17.68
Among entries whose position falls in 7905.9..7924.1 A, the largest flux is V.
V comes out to 16.39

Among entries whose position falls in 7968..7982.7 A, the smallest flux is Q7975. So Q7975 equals 15.86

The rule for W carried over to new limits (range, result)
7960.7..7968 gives 17.3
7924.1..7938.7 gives 15.6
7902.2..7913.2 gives 15.9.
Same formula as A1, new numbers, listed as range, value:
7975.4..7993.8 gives 18.46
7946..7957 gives 16.42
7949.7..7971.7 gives 17.33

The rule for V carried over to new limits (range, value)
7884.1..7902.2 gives 16.94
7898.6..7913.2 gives 16.32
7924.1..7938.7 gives 16.14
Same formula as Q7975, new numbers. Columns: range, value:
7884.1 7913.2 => 15.76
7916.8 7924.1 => 16.19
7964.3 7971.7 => 17.08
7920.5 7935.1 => 15.18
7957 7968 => 16.57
